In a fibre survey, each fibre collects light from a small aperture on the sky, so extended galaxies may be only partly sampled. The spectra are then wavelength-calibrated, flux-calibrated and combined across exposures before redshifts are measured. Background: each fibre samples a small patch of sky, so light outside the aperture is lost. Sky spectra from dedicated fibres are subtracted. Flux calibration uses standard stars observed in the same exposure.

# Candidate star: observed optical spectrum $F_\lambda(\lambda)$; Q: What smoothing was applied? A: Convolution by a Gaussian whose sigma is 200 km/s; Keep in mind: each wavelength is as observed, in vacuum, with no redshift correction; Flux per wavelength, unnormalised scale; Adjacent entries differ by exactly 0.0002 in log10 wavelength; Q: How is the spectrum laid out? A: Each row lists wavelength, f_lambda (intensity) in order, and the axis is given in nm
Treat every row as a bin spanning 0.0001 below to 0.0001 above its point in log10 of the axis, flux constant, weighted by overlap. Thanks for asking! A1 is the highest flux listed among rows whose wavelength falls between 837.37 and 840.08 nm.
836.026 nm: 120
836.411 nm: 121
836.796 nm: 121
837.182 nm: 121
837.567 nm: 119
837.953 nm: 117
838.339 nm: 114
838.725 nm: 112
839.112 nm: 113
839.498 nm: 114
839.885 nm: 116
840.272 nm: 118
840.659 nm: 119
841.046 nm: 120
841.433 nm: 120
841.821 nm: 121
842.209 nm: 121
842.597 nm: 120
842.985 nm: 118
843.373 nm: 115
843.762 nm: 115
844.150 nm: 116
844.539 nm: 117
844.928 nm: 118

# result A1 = 119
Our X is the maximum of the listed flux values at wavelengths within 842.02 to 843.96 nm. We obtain 121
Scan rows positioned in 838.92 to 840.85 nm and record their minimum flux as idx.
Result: 113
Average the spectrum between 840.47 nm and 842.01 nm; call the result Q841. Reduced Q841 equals 120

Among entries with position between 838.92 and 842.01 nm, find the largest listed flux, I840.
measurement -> 121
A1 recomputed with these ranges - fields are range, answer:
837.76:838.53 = 117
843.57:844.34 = 116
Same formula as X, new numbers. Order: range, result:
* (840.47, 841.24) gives 120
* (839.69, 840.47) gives 118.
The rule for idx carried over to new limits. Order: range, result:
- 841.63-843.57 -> 115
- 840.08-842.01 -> 118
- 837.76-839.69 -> 112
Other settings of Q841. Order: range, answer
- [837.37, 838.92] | 116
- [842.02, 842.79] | 120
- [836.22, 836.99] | 121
